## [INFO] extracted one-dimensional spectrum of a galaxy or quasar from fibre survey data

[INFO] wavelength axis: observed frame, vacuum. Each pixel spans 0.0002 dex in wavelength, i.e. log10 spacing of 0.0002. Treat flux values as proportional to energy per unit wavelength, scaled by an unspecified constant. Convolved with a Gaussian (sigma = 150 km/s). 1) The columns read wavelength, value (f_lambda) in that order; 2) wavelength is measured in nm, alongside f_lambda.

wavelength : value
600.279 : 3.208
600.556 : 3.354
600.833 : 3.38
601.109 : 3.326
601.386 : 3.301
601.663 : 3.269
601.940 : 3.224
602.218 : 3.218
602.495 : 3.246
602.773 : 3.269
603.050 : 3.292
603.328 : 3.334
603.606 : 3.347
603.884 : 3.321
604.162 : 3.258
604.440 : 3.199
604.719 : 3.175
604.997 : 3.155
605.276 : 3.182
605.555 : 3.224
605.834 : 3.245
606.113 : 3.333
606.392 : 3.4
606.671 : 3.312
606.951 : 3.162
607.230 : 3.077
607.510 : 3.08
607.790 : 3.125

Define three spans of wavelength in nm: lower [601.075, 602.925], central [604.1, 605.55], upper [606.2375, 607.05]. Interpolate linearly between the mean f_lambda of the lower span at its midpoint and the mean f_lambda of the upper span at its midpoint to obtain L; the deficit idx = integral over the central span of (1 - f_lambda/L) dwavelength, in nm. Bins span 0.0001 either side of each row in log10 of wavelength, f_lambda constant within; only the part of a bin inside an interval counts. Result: 0.04 nm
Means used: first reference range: 3.26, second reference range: 3.3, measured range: 3.19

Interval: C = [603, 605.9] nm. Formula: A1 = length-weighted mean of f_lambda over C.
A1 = 3.25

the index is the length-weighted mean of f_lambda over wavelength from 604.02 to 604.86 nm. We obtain 3.21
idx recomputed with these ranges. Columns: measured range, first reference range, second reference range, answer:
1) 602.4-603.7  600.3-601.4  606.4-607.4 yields 0.00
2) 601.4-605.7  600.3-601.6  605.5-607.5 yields 0.05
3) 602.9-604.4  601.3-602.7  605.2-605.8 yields -0.03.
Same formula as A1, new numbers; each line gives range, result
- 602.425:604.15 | 3.3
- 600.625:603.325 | 3.29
